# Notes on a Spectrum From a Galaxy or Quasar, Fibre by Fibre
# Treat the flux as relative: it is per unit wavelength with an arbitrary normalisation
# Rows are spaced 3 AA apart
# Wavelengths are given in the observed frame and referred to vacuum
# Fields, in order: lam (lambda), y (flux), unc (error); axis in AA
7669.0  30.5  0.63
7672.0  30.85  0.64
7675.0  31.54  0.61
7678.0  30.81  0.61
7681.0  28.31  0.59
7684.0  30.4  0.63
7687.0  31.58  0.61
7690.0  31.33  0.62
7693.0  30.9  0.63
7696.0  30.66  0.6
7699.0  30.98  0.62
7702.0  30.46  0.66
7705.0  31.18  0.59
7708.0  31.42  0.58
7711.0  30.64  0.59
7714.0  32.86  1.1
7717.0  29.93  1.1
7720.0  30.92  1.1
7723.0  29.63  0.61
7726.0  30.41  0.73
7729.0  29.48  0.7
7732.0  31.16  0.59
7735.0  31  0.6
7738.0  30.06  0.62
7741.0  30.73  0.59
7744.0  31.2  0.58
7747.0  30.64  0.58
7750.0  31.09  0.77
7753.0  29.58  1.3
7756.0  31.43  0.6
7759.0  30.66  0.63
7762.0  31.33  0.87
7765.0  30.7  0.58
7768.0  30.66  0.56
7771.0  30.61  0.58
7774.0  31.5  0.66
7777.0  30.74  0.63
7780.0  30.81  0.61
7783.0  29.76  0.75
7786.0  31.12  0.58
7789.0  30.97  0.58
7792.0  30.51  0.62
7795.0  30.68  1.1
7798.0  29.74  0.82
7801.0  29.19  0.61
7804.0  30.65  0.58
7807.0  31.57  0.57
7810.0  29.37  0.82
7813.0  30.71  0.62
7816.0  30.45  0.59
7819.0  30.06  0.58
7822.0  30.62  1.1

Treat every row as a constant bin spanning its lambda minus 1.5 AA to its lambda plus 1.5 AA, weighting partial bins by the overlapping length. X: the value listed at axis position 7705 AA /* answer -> 31.18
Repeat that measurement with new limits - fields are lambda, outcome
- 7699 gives 30.98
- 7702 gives 30.46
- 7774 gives 31.5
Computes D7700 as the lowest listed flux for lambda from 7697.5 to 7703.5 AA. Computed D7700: 30.46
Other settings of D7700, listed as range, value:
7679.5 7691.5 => 28.31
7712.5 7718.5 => 29.93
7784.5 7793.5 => 30.51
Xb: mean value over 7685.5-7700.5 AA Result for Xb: 31.1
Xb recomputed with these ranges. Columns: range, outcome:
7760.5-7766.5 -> 31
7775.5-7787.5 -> 30.6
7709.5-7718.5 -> 31.1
